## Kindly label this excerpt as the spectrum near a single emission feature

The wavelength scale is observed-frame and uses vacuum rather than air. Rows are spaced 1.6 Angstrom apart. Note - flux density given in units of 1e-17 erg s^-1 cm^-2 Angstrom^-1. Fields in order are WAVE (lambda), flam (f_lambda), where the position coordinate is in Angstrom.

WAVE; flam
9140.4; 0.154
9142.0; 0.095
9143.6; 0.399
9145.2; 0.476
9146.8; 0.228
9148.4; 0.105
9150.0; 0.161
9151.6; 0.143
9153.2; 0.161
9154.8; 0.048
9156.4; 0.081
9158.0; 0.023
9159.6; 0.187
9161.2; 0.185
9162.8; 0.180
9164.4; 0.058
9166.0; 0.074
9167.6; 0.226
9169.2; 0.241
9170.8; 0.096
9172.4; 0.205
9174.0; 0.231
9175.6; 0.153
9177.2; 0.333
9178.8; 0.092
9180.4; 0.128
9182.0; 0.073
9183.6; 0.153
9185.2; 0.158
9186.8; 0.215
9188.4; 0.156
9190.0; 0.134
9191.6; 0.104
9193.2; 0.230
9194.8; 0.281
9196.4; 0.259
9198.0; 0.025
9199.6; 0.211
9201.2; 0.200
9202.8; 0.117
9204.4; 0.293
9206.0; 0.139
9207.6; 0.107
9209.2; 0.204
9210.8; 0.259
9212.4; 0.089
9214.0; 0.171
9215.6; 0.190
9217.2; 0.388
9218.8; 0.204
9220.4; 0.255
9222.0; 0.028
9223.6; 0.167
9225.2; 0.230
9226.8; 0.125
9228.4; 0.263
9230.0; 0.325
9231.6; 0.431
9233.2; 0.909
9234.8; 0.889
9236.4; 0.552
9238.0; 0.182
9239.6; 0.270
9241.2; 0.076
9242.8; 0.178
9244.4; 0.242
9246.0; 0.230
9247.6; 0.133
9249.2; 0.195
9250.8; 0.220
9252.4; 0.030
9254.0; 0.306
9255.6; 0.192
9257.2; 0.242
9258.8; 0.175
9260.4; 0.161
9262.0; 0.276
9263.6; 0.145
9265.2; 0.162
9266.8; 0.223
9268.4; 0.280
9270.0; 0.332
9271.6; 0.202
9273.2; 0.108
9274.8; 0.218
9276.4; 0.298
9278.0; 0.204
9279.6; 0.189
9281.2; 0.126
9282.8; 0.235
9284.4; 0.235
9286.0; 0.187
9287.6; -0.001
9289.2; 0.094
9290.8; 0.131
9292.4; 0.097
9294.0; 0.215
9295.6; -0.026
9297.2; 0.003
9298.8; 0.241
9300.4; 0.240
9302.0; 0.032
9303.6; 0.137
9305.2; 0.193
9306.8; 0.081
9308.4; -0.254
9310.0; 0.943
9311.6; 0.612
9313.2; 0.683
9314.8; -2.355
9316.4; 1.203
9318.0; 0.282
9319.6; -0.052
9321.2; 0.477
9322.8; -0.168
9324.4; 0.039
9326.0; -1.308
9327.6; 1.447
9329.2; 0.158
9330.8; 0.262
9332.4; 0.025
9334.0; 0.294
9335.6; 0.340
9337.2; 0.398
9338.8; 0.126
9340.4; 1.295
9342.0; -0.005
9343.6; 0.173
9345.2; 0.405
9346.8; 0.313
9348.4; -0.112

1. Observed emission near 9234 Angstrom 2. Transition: [O III] 5007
